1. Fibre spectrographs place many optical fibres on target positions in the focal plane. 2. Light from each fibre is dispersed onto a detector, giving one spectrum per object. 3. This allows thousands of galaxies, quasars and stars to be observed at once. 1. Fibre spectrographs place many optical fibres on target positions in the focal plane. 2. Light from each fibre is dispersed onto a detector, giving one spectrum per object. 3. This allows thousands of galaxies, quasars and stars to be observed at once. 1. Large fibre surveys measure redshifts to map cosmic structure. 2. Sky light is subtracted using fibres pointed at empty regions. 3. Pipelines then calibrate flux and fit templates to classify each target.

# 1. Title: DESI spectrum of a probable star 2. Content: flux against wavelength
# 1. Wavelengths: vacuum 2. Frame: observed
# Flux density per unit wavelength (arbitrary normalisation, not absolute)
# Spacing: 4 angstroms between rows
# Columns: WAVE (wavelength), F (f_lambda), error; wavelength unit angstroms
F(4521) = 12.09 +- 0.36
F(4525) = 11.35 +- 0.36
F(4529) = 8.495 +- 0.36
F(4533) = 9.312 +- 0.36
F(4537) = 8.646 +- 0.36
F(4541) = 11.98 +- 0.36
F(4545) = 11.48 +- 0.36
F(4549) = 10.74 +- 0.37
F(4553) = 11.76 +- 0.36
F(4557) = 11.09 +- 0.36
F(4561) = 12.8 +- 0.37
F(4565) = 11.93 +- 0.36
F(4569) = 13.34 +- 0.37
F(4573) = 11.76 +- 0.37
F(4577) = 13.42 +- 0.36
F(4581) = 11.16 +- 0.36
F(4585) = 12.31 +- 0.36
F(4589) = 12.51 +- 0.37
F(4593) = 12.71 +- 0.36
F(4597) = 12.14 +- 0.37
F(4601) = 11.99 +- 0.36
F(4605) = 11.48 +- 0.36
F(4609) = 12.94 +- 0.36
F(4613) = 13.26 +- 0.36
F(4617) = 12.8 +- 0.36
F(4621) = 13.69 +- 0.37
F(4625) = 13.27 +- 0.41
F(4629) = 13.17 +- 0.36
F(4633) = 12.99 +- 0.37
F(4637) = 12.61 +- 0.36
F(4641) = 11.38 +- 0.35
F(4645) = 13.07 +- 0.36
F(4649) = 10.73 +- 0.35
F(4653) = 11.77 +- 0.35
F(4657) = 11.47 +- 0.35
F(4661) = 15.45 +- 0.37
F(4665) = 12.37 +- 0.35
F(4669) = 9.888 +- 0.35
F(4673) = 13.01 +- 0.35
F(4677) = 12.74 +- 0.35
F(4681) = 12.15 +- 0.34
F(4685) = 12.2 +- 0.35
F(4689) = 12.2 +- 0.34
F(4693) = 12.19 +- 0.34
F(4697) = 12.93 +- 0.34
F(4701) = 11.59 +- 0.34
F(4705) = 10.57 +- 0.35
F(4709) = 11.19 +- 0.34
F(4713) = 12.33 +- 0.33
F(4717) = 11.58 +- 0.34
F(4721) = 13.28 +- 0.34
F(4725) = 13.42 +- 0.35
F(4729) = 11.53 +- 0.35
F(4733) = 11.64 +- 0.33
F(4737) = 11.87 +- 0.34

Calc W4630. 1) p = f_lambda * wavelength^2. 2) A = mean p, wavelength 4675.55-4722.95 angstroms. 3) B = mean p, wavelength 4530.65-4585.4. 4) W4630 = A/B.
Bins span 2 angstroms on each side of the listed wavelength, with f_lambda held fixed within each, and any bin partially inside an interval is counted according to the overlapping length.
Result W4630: 1.11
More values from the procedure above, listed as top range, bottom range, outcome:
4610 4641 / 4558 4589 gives 1.08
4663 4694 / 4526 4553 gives 1.25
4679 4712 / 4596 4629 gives 0.97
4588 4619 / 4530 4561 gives 1.19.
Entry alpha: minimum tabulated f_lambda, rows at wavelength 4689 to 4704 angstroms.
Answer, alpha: 11.59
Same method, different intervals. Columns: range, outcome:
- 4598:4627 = 11.48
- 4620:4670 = 9.888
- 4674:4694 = 12.15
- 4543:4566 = 10.74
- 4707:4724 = 11.19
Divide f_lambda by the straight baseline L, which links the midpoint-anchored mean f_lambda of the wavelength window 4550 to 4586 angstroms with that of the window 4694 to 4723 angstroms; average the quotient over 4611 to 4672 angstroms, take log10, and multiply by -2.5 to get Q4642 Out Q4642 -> -0.04 mag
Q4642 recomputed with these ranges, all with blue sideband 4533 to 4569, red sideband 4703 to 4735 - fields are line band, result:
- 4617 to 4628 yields -0.15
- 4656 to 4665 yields -0.15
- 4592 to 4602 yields -0.07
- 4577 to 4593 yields -0.08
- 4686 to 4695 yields -0.03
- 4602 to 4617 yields -0.09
